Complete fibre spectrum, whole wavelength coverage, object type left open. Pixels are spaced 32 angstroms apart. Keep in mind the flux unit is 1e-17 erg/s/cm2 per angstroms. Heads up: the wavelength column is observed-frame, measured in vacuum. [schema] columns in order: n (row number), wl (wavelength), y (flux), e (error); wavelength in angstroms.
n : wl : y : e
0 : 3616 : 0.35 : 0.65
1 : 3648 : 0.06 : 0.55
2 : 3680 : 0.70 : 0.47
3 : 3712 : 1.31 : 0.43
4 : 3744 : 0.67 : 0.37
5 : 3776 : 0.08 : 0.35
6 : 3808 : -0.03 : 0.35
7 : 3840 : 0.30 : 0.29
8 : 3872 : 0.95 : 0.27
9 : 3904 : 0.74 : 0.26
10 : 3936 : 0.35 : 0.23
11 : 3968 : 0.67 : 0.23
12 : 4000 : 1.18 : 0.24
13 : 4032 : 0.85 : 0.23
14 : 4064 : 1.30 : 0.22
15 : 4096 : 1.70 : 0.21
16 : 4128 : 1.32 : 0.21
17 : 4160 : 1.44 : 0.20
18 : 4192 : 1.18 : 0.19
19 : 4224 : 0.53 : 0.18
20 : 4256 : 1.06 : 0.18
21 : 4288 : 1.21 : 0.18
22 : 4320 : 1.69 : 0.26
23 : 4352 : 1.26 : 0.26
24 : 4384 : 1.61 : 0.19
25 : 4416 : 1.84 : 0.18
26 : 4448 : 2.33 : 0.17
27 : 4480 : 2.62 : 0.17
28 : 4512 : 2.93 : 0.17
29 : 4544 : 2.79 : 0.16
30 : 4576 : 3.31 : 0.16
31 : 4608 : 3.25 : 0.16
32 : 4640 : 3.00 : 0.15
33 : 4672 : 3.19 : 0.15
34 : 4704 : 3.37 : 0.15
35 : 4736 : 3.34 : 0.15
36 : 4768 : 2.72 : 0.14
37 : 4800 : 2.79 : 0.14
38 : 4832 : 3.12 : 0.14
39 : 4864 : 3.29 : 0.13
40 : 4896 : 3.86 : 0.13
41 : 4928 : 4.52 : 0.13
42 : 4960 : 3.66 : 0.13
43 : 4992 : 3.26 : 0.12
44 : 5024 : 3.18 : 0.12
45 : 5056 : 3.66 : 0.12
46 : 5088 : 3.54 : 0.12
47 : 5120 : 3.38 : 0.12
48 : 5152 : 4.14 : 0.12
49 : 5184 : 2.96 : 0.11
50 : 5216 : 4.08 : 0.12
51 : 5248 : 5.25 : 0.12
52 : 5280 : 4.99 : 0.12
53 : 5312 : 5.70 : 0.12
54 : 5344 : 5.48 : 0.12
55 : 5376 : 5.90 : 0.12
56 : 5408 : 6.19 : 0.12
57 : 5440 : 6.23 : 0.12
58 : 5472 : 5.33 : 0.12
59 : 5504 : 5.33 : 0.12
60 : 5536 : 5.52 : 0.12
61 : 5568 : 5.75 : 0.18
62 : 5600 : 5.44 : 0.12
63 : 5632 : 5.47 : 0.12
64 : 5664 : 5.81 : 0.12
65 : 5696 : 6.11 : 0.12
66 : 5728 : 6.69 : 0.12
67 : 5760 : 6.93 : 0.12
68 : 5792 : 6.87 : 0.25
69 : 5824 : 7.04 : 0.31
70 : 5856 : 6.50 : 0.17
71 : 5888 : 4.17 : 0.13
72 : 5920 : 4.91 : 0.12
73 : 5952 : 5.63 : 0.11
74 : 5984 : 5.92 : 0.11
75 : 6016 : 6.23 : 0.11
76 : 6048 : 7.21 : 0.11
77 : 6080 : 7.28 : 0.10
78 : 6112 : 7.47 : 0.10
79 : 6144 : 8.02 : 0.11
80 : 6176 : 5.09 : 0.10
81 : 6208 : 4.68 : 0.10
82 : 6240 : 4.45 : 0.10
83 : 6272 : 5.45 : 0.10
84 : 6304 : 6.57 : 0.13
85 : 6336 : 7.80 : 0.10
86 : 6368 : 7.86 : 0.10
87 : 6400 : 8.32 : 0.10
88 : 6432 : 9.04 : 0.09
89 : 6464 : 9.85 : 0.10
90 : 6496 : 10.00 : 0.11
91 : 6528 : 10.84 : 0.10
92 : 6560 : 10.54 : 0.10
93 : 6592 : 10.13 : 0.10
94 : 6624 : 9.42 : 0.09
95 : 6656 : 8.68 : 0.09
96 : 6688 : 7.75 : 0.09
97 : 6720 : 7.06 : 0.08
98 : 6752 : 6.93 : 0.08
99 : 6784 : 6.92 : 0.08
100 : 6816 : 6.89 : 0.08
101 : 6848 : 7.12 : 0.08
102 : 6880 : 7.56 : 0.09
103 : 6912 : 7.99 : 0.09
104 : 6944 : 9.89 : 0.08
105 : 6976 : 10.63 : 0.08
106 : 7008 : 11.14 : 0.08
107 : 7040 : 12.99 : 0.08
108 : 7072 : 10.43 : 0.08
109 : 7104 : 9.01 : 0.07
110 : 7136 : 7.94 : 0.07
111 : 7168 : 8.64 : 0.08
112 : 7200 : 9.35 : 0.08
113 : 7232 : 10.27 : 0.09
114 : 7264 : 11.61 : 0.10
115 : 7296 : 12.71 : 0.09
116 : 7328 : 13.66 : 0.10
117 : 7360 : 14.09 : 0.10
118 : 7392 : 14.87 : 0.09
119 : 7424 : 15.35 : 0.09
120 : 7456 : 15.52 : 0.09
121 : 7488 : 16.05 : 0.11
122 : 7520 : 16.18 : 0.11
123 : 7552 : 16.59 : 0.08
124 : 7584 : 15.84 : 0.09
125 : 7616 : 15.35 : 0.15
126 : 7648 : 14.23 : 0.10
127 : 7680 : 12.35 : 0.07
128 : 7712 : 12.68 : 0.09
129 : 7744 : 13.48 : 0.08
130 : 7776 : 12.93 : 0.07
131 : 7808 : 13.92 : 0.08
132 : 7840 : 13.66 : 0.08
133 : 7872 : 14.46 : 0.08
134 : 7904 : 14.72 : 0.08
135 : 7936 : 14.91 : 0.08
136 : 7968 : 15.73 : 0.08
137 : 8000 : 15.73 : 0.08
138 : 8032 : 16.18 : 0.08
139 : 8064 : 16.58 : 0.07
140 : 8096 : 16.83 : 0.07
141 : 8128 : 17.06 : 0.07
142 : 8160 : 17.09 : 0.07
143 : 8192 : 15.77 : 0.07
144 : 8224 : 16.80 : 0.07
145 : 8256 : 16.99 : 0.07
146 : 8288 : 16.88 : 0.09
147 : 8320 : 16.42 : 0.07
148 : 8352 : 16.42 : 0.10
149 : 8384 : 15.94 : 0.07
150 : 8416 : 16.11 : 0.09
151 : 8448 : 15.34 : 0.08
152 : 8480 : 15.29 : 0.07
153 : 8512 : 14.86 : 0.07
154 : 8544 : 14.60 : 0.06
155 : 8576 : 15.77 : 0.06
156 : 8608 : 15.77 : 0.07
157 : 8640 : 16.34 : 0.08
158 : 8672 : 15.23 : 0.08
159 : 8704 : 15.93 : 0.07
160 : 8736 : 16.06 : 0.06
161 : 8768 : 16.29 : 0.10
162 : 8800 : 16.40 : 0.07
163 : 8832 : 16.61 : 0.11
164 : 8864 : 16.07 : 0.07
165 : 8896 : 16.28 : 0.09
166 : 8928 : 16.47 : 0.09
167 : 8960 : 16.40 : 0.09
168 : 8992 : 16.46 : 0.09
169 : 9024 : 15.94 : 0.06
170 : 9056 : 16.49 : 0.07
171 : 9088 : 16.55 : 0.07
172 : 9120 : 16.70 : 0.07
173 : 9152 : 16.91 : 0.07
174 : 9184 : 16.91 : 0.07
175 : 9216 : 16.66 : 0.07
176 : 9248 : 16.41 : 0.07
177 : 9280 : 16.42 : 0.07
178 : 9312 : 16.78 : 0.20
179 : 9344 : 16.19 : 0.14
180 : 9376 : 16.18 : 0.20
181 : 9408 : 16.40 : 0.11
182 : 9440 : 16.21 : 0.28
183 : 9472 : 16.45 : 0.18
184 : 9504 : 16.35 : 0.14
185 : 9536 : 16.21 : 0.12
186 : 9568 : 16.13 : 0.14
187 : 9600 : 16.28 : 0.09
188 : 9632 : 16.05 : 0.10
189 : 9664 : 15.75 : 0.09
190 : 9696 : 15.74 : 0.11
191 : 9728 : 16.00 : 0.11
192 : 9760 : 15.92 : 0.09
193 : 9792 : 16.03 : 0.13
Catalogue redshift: 0.000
